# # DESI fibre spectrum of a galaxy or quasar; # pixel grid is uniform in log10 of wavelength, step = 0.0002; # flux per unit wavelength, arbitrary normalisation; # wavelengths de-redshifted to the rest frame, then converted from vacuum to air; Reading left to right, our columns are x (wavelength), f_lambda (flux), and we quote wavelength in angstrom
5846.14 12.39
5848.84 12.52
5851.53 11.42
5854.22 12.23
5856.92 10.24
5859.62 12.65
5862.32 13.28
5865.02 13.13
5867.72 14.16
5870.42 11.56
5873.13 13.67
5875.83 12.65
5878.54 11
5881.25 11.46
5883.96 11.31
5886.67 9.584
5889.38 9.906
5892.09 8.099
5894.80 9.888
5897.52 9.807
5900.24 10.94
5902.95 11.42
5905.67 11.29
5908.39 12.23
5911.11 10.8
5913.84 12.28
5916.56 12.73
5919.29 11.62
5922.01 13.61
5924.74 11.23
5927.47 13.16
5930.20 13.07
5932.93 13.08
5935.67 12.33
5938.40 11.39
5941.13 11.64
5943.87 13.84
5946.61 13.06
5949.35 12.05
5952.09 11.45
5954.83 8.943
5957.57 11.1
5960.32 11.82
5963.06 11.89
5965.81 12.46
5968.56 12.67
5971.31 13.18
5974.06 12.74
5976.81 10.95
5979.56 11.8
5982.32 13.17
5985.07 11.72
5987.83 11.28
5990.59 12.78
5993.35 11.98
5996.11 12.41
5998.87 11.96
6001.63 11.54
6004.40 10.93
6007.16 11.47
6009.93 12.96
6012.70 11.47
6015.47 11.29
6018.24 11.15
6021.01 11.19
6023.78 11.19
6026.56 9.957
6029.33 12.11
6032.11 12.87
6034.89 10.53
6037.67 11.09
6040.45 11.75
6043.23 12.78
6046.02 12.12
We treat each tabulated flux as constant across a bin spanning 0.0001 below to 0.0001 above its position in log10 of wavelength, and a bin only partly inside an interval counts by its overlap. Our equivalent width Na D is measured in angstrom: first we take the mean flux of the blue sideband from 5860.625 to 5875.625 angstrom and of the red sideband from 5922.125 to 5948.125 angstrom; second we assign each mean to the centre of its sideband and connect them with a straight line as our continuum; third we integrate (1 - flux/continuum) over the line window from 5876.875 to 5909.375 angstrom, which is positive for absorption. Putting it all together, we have 5.9 angstrom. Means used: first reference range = 13.1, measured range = 10.6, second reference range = 12.6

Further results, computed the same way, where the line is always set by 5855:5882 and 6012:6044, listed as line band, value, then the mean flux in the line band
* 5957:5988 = -0.9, 12.1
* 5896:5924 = 1.1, 11.7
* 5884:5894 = 2.2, 9.52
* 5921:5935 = -0.9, 12.8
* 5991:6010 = -0.4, 11.9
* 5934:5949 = -0.6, 12.4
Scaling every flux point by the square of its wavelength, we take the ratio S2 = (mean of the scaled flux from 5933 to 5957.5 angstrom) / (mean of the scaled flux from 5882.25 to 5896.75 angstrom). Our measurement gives 1.23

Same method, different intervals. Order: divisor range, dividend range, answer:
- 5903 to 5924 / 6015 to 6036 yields 0.98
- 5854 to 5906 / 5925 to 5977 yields 1.09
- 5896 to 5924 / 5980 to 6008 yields 1.05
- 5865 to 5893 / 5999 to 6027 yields 1.04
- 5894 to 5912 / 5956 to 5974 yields 1.14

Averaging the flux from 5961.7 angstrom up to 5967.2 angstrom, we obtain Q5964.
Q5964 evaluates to 12.2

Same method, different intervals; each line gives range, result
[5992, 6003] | 12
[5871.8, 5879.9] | 12.4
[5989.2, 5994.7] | 12.4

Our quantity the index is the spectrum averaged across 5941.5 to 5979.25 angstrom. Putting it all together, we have 12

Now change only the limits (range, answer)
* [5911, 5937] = 12.5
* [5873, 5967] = 11.6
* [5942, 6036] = 11.8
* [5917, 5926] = 12.2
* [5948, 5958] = 10.9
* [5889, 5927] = 11.2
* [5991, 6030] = 11.6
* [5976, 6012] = 11.9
